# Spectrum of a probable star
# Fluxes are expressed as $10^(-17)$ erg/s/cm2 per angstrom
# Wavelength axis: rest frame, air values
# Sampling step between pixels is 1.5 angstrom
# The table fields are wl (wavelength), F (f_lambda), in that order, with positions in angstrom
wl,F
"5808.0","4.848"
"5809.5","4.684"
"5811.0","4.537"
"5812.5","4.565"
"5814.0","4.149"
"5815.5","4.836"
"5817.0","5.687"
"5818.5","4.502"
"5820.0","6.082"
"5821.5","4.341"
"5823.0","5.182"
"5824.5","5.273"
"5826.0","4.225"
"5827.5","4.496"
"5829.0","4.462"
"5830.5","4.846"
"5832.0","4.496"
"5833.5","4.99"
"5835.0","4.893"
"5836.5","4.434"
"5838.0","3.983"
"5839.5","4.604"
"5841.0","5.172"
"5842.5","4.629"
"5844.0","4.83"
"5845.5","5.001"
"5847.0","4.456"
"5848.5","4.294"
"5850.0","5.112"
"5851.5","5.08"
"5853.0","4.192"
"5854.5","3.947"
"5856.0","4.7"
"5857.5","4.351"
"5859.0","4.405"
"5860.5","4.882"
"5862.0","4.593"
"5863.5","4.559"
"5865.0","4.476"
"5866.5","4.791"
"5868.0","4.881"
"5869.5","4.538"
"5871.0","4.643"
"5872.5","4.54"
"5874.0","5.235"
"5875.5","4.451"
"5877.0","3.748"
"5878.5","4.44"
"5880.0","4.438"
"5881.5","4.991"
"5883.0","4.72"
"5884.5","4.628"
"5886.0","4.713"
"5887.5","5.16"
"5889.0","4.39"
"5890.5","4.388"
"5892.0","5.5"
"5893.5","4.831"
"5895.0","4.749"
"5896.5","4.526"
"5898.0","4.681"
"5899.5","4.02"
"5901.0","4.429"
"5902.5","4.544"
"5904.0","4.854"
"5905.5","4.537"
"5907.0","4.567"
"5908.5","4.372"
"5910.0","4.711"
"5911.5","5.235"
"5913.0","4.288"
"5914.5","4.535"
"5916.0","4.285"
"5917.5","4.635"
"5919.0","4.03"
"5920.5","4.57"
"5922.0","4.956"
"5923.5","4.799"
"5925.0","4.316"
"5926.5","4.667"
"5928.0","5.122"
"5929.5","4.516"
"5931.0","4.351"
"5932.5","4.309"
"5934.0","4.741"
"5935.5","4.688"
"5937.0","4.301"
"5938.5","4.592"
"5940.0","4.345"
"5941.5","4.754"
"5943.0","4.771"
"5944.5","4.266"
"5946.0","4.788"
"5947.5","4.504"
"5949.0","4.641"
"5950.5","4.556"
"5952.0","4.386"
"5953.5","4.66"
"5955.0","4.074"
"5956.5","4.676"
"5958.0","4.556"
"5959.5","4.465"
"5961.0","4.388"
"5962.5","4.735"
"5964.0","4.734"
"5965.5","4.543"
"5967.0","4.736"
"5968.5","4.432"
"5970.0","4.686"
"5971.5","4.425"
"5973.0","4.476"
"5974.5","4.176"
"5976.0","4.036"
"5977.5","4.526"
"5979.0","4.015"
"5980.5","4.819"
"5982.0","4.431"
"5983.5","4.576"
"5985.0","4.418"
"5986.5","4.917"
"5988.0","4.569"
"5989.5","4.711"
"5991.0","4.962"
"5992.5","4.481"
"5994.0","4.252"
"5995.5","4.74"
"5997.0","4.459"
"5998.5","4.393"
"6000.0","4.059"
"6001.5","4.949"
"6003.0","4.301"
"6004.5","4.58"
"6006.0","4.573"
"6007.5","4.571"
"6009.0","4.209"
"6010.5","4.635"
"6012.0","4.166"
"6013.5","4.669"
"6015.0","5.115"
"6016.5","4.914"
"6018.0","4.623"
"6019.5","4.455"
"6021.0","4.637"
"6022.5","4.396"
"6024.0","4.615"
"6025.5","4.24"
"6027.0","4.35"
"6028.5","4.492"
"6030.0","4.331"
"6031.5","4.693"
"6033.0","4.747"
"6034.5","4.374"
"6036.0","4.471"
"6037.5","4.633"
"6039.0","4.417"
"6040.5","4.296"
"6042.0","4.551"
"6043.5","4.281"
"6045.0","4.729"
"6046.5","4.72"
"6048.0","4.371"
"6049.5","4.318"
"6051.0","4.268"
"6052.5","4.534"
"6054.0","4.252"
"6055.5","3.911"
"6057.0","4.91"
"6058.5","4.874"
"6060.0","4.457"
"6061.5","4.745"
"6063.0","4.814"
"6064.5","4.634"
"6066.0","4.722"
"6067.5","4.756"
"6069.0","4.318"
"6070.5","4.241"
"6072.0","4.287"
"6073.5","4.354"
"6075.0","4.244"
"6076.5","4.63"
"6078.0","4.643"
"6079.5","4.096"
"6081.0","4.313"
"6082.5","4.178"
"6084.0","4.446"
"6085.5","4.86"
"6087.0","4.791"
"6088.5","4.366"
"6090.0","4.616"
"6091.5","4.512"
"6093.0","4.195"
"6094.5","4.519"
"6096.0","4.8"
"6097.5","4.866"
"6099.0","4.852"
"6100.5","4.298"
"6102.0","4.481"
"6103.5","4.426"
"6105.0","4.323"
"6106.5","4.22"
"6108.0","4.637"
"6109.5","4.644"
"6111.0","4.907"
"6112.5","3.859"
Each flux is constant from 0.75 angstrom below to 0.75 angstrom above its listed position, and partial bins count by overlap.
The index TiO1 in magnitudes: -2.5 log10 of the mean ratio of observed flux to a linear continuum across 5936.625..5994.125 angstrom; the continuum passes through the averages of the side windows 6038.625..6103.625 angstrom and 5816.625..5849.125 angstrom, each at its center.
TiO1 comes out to 0.02 mag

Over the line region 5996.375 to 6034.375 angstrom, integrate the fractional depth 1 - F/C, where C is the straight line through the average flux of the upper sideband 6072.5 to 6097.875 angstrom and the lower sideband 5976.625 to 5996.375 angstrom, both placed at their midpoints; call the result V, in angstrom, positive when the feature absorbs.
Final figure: 0.2 angstrom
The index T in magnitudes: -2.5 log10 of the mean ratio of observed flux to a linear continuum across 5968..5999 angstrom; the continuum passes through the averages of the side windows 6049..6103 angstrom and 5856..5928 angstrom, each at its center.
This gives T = 0.01 mag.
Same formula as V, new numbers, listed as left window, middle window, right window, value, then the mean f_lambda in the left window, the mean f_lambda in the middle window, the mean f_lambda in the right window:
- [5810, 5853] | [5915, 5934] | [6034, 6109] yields 0.4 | 4.75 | 4.55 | 4.49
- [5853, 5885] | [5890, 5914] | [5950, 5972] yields -0.5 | 4.56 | 4.64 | 4.54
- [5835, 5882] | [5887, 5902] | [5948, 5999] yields -0.3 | 4.6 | 4.66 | 4.52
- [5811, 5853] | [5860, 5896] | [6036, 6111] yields 0.2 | 4.75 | 4.68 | 4.5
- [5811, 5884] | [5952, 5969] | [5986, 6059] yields 0.1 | 4.67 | 4.54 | 4.52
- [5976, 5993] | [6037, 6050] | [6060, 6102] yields 0.2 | 4.56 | 4.48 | 4.52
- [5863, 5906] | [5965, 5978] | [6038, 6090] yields 0.3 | 4.64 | 4.45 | 4.48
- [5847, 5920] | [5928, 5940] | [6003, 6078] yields 0.1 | 4.59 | 4.53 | 4.51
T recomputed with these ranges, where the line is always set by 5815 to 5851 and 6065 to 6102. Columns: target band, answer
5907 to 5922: 0.04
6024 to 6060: 0.02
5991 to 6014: 0.03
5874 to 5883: 0.05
